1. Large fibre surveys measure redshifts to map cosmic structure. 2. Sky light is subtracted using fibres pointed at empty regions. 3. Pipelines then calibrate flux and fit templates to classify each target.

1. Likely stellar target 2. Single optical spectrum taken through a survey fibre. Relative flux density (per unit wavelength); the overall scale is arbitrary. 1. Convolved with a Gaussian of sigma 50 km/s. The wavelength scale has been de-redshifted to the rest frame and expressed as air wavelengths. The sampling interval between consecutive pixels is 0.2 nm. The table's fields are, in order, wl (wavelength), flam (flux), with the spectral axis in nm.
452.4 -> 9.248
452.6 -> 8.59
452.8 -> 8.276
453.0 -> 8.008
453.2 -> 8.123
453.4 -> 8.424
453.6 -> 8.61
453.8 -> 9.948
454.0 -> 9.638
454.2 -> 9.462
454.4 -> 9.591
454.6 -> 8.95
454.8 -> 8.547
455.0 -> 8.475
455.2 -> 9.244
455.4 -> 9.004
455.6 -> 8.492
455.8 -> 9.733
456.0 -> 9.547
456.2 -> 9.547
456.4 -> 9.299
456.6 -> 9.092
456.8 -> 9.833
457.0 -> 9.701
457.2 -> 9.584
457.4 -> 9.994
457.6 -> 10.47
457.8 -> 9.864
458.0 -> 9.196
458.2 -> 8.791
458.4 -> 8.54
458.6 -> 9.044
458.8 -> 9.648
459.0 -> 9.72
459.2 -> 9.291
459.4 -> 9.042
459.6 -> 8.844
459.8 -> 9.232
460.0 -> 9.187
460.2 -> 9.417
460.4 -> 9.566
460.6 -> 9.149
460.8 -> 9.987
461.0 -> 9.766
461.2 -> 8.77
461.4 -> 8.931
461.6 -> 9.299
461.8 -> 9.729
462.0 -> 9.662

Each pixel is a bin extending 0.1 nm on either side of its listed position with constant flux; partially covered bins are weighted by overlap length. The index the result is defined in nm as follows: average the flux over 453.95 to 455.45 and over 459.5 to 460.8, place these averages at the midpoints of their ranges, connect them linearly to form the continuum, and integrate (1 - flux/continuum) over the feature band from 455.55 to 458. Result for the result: -0.11 nm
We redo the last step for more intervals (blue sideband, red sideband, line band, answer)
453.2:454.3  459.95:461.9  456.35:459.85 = -0.05 nm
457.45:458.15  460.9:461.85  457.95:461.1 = 0.08 nm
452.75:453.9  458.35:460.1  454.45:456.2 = -0.05 nm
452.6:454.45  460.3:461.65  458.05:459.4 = 0.01 nm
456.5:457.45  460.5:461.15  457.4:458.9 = 0.03 nm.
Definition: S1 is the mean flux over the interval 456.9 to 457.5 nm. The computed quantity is 9.76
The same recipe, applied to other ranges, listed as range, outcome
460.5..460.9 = 9.57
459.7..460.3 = 9.28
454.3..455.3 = 8.96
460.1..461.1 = 9.58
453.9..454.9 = 9.24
